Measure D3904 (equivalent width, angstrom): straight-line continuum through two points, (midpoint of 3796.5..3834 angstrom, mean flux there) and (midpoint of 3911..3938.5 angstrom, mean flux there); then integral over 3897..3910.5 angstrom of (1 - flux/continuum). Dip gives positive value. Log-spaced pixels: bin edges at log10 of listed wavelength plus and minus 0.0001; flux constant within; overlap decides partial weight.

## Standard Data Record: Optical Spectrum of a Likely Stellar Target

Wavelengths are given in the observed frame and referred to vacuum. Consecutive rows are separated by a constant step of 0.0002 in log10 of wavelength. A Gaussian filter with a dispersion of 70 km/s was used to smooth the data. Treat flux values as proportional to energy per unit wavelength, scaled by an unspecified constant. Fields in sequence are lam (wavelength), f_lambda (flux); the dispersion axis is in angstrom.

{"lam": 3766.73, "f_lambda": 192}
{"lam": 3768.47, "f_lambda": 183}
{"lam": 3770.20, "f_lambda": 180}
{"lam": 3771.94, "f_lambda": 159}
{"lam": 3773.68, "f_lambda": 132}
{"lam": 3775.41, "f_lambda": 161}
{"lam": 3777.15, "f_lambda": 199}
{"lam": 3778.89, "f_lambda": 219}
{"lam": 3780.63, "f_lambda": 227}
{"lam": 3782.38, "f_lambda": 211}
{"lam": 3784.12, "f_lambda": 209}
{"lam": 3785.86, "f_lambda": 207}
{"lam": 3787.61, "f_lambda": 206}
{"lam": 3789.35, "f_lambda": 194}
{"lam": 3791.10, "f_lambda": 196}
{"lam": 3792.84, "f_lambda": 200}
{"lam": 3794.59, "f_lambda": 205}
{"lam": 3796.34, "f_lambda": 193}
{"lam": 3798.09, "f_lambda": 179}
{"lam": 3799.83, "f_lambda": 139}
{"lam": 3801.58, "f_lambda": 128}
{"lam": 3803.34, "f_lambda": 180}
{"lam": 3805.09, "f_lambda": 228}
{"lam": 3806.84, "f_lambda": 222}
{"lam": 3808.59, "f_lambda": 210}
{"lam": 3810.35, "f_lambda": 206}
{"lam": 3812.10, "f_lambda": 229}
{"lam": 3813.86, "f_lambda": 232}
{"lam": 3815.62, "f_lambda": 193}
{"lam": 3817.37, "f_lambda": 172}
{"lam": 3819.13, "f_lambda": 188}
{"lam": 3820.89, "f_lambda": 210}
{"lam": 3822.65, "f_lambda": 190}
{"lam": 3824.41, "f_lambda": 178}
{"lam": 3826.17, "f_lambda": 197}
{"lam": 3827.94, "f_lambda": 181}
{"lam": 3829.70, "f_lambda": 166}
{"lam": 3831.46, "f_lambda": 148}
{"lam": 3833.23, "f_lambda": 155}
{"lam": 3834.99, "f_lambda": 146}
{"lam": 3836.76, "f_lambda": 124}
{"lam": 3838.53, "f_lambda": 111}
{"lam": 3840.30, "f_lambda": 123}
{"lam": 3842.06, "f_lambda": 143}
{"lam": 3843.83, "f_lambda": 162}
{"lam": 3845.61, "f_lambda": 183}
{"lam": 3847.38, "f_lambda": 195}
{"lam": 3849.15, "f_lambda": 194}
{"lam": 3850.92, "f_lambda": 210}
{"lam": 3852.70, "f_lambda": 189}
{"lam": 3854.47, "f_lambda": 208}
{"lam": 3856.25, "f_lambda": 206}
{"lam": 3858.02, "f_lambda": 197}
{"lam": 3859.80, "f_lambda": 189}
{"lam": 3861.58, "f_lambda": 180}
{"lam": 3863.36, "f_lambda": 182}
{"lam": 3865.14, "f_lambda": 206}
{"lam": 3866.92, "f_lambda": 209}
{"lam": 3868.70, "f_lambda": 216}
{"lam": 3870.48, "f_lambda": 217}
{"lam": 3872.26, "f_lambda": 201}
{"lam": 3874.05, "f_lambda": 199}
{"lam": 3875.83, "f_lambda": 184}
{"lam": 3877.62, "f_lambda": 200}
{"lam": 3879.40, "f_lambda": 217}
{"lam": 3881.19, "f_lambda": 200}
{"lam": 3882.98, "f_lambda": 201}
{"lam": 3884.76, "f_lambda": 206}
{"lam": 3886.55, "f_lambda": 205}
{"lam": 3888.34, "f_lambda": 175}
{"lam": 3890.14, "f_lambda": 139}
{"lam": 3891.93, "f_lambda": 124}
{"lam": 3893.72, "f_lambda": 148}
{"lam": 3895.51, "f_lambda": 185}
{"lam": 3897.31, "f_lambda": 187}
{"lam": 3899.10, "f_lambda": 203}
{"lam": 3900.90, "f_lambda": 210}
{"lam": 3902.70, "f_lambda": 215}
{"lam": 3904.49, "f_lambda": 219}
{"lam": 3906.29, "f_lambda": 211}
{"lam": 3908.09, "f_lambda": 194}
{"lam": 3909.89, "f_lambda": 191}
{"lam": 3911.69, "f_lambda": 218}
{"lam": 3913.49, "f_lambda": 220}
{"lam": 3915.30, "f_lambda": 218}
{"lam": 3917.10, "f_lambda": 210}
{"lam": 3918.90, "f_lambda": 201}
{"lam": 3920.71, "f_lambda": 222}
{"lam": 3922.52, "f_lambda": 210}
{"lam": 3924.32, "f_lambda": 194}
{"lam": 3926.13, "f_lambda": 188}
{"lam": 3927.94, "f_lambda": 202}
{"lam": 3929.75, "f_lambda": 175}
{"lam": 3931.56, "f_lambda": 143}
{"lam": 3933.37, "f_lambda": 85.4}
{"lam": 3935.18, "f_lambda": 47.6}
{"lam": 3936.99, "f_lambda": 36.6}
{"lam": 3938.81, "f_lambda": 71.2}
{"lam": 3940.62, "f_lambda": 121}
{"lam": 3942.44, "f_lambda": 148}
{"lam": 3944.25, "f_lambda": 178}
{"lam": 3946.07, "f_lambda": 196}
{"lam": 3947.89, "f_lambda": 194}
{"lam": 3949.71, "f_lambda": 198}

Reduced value -2.5 angstrom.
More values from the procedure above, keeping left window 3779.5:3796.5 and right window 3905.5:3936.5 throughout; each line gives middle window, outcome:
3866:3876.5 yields -0.8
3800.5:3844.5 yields 5.0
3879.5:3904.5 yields 0.0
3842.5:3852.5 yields 0.4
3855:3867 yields -0.2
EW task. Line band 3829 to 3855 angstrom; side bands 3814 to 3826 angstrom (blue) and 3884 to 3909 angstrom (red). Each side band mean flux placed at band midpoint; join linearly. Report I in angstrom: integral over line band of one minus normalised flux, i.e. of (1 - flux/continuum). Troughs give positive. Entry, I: 3.7 angstrom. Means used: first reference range 192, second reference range 187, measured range 163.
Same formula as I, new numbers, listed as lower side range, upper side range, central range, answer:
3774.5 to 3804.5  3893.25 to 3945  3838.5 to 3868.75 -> -0.3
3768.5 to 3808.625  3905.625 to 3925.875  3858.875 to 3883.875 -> 0.2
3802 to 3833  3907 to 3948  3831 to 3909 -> -1.7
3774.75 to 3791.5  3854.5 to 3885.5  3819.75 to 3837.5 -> 2.8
